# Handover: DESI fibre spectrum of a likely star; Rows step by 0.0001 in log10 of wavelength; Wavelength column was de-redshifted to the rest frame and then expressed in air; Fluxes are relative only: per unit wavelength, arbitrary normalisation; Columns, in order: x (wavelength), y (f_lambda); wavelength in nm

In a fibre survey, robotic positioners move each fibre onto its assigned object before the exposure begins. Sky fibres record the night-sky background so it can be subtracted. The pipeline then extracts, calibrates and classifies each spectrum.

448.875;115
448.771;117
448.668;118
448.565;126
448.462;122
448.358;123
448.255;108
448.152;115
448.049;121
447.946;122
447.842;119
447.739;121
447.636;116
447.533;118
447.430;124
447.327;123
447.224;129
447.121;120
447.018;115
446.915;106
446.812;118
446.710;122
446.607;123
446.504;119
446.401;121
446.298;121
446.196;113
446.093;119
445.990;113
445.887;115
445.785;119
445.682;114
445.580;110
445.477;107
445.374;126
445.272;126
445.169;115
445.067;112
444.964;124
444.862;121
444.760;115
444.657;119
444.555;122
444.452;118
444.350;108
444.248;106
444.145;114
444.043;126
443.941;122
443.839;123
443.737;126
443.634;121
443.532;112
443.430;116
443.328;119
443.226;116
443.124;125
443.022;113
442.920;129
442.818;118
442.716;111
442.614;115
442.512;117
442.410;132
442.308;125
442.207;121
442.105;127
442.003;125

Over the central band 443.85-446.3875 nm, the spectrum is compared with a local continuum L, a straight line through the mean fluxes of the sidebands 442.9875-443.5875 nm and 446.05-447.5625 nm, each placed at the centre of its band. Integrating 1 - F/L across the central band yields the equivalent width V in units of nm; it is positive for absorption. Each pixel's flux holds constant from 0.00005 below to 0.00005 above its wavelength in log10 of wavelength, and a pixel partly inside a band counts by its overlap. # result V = 0.03 nm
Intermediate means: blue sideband 117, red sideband 119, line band 117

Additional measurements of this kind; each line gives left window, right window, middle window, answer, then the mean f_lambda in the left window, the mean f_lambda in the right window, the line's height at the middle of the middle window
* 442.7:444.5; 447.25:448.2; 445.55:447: 0.033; 118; 120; 119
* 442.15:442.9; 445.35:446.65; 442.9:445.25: 0.007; 120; 117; 119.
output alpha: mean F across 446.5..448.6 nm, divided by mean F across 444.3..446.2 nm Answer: 1.0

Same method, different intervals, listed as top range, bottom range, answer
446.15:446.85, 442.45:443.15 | 1.01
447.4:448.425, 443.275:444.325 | 1.00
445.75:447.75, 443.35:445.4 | 1.00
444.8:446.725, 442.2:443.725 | 0.99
